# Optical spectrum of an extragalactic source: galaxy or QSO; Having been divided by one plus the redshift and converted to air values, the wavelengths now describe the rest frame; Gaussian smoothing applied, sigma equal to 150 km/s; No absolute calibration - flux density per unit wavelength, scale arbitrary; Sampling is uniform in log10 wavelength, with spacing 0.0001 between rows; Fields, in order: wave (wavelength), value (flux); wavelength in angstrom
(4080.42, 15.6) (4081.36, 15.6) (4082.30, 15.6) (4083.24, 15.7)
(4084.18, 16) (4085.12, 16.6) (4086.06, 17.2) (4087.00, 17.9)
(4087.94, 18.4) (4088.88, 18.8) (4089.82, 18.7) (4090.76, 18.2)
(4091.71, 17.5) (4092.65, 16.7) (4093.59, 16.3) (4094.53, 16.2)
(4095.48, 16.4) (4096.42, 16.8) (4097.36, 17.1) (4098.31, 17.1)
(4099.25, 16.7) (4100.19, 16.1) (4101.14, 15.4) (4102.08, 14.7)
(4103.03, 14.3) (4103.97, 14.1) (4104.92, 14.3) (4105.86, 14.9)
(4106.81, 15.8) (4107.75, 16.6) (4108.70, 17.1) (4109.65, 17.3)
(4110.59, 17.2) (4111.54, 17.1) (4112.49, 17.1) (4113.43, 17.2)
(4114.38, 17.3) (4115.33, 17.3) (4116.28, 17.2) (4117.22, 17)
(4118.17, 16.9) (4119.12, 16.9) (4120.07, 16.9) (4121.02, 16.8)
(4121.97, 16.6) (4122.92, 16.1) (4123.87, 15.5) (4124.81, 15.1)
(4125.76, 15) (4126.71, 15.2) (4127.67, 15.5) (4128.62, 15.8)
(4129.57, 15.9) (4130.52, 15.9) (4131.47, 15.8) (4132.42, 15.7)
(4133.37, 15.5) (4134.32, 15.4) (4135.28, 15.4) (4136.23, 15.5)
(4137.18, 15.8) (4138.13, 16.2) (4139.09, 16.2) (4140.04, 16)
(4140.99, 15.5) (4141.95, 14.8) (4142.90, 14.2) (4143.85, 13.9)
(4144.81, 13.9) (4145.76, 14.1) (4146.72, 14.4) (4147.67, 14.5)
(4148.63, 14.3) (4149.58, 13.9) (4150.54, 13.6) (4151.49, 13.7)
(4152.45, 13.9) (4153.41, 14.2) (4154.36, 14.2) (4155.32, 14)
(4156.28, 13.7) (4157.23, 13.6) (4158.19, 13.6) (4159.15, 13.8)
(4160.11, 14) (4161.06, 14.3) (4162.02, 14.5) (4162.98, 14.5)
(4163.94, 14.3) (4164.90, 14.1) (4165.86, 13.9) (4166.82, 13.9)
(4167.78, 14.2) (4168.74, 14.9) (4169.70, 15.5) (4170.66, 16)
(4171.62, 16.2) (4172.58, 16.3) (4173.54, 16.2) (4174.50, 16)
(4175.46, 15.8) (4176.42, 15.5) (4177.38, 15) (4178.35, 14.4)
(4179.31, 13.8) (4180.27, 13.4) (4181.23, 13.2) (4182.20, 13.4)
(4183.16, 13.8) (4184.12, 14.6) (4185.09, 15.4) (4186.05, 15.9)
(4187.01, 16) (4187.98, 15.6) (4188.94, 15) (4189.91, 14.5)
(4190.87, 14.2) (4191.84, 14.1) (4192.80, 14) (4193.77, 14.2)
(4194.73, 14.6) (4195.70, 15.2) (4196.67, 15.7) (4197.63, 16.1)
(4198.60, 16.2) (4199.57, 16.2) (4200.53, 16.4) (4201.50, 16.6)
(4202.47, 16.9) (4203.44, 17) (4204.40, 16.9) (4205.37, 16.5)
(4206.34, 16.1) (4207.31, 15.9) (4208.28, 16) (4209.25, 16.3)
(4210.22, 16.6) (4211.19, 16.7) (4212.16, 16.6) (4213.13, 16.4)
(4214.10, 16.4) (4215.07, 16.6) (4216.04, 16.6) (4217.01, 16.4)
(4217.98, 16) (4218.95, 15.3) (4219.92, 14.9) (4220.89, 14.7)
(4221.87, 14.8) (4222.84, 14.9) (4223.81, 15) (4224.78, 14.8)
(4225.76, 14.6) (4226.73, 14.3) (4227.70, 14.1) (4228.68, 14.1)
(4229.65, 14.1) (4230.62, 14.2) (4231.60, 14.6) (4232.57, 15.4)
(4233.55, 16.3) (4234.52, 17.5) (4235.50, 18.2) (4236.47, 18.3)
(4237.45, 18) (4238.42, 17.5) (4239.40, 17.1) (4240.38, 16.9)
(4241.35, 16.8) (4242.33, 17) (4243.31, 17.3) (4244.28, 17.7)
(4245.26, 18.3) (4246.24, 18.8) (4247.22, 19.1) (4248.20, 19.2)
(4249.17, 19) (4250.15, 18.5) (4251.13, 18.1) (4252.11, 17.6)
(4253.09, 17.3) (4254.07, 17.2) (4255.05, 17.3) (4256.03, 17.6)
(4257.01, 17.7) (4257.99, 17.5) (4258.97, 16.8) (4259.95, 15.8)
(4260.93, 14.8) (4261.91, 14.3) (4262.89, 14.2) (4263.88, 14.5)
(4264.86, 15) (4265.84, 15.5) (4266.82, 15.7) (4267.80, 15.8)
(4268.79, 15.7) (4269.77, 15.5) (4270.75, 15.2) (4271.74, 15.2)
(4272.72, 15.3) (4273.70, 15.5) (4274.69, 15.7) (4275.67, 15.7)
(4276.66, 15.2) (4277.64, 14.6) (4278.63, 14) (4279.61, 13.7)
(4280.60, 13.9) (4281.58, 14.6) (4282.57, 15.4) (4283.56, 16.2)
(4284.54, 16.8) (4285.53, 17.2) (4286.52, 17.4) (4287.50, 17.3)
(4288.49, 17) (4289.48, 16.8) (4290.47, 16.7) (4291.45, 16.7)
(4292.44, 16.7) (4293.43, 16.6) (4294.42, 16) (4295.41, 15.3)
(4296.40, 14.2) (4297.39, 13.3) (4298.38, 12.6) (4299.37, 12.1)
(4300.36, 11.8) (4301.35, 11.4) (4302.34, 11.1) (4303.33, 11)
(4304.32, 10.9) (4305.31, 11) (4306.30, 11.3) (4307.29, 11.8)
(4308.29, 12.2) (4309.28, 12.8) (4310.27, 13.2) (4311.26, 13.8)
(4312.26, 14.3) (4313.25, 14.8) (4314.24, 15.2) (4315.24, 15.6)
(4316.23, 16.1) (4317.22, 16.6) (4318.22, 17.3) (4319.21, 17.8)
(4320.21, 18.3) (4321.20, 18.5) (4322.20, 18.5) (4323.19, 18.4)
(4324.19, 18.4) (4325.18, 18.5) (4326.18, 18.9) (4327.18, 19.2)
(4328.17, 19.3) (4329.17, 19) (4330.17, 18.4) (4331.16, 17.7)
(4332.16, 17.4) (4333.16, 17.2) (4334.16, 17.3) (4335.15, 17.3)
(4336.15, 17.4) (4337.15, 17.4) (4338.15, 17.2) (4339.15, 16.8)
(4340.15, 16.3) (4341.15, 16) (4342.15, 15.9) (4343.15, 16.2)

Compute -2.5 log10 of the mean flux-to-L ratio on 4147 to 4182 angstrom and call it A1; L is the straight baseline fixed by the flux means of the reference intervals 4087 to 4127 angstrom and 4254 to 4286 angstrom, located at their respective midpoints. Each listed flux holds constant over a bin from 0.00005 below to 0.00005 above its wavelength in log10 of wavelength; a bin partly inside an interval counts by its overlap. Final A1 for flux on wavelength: 0.12 mag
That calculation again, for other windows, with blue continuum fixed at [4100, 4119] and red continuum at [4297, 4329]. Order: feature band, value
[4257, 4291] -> -0.03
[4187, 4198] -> 0.06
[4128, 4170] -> 0.10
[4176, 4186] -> 0.11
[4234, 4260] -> -0.16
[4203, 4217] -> -0.06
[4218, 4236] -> 0.03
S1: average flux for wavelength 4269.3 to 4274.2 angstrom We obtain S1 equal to 15.3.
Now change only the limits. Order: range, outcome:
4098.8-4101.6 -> 16.1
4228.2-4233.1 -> 14.5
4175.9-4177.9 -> 15.2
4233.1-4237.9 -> 17.7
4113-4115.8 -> 17.2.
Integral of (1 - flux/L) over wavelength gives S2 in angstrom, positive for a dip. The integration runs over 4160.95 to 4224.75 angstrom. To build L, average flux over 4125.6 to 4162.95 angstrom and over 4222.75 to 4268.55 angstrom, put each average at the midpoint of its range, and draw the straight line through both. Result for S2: 0.9 angstrom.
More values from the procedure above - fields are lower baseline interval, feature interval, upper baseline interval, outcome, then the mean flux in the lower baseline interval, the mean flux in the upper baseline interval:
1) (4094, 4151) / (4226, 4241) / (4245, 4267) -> 0.65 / 15.8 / 16.9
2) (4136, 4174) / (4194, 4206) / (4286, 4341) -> -0.98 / 14.6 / 15.8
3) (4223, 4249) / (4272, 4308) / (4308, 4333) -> 4.78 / 16.5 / 16.9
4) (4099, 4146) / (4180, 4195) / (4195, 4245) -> 1.41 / 15.9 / 16.1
